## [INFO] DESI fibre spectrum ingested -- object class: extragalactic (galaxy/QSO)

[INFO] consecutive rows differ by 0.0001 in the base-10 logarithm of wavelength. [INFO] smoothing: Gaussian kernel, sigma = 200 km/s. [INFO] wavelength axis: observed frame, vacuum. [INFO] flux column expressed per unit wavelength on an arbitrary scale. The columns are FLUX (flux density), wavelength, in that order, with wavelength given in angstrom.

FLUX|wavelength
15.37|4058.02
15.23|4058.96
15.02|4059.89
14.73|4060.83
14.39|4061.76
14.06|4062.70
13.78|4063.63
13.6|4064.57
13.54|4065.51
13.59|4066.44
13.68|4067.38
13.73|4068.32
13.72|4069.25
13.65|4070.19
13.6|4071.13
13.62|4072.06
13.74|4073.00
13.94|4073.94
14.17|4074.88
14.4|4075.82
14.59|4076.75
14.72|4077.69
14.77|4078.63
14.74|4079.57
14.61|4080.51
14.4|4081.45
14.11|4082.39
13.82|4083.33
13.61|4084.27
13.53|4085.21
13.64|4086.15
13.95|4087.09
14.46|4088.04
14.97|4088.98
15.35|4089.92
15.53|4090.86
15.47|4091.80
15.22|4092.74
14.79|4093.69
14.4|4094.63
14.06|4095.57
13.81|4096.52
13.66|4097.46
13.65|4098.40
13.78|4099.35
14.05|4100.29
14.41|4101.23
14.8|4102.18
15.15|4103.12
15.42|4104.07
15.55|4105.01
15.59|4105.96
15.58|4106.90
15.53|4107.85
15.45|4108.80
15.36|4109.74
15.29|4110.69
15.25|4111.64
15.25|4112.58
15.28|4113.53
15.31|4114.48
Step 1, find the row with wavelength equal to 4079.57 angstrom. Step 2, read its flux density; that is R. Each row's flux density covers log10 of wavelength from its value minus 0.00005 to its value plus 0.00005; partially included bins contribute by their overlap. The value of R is 14.74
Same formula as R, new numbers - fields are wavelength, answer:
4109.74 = 15.36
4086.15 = 13.64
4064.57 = 13.6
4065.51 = 13.54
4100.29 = 14.05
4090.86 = 15.53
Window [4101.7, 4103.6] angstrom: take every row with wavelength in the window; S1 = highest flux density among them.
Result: 15.15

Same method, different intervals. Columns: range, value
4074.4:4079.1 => 14.77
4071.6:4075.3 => 14.17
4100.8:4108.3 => 15.59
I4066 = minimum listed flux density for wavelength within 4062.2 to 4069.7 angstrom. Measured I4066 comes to 13.54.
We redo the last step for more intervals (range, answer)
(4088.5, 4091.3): 14.97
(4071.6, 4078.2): 13.62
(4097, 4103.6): 13.65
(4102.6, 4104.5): 15.15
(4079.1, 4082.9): 14.11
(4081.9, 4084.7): 13.61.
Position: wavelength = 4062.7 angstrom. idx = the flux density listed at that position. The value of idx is 14.06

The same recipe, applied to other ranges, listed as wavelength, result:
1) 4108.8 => 15.45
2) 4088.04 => 14.46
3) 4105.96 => 15.59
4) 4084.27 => 13.61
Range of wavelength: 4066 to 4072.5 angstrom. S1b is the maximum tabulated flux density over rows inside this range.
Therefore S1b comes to 13.73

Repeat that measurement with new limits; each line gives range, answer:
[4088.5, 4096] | 15.53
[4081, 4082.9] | 14.4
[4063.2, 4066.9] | 13.78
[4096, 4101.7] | 14.41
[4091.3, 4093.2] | 15.47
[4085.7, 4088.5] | 14.46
